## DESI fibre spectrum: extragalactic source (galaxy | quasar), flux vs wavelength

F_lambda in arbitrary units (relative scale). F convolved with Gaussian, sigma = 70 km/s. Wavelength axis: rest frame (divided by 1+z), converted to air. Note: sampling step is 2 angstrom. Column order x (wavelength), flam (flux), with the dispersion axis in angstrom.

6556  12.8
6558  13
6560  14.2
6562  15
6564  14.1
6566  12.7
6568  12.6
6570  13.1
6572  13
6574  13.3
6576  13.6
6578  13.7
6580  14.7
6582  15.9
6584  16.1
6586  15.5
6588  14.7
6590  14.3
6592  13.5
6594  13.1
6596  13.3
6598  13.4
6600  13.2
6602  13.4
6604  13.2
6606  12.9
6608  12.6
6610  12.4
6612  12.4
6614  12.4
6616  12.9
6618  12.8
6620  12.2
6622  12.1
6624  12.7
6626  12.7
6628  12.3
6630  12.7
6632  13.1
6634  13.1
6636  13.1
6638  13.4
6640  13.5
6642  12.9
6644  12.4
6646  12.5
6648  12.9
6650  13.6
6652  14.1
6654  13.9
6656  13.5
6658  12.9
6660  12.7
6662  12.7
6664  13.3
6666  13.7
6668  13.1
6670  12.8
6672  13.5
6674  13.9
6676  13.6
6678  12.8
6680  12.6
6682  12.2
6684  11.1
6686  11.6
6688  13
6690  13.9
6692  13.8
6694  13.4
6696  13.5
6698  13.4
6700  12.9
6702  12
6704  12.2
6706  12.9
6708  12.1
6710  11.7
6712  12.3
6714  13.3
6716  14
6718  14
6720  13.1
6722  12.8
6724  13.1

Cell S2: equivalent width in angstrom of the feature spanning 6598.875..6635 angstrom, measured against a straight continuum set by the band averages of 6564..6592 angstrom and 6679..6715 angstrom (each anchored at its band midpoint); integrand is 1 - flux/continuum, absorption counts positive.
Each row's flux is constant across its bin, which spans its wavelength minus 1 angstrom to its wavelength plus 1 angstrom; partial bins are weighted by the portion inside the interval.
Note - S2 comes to 2.3 angstrom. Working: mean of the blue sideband 14.1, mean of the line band 12.7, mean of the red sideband 12.7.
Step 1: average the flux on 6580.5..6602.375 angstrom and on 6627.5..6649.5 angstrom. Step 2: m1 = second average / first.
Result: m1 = 0.91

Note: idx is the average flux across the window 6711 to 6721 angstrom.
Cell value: 13.3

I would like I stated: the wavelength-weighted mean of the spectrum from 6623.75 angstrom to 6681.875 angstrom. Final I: 13.1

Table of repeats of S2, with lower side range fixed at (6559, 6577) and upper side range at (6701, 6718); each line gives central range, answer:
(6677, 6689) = 0.6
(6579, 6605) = -1.6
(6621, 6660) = 0.2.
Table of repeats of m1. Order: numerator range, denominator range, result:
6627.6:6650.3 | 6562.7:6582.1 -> 0.95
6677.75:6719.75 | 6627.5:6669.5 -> 0.98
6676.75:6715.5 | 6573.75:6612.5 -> 0.92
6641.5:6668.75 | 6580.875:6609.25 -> 0.95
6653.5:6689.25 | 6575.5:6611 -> 0.93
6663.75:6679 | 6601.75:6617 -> 1.05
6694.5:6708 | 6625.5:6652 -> 0.98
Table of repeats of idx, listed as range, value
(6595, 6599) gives 13.4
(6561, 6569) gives 13.6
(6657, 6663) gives 12.8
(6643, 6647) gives 12.4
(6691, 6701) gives 13.4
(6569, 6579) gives 13.3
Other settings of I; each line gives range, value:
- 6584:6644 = 13.1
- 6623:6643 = 12.9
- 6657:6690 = 12.9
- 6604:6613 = 12.6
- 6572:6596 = 14.3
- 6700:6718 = 12.7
